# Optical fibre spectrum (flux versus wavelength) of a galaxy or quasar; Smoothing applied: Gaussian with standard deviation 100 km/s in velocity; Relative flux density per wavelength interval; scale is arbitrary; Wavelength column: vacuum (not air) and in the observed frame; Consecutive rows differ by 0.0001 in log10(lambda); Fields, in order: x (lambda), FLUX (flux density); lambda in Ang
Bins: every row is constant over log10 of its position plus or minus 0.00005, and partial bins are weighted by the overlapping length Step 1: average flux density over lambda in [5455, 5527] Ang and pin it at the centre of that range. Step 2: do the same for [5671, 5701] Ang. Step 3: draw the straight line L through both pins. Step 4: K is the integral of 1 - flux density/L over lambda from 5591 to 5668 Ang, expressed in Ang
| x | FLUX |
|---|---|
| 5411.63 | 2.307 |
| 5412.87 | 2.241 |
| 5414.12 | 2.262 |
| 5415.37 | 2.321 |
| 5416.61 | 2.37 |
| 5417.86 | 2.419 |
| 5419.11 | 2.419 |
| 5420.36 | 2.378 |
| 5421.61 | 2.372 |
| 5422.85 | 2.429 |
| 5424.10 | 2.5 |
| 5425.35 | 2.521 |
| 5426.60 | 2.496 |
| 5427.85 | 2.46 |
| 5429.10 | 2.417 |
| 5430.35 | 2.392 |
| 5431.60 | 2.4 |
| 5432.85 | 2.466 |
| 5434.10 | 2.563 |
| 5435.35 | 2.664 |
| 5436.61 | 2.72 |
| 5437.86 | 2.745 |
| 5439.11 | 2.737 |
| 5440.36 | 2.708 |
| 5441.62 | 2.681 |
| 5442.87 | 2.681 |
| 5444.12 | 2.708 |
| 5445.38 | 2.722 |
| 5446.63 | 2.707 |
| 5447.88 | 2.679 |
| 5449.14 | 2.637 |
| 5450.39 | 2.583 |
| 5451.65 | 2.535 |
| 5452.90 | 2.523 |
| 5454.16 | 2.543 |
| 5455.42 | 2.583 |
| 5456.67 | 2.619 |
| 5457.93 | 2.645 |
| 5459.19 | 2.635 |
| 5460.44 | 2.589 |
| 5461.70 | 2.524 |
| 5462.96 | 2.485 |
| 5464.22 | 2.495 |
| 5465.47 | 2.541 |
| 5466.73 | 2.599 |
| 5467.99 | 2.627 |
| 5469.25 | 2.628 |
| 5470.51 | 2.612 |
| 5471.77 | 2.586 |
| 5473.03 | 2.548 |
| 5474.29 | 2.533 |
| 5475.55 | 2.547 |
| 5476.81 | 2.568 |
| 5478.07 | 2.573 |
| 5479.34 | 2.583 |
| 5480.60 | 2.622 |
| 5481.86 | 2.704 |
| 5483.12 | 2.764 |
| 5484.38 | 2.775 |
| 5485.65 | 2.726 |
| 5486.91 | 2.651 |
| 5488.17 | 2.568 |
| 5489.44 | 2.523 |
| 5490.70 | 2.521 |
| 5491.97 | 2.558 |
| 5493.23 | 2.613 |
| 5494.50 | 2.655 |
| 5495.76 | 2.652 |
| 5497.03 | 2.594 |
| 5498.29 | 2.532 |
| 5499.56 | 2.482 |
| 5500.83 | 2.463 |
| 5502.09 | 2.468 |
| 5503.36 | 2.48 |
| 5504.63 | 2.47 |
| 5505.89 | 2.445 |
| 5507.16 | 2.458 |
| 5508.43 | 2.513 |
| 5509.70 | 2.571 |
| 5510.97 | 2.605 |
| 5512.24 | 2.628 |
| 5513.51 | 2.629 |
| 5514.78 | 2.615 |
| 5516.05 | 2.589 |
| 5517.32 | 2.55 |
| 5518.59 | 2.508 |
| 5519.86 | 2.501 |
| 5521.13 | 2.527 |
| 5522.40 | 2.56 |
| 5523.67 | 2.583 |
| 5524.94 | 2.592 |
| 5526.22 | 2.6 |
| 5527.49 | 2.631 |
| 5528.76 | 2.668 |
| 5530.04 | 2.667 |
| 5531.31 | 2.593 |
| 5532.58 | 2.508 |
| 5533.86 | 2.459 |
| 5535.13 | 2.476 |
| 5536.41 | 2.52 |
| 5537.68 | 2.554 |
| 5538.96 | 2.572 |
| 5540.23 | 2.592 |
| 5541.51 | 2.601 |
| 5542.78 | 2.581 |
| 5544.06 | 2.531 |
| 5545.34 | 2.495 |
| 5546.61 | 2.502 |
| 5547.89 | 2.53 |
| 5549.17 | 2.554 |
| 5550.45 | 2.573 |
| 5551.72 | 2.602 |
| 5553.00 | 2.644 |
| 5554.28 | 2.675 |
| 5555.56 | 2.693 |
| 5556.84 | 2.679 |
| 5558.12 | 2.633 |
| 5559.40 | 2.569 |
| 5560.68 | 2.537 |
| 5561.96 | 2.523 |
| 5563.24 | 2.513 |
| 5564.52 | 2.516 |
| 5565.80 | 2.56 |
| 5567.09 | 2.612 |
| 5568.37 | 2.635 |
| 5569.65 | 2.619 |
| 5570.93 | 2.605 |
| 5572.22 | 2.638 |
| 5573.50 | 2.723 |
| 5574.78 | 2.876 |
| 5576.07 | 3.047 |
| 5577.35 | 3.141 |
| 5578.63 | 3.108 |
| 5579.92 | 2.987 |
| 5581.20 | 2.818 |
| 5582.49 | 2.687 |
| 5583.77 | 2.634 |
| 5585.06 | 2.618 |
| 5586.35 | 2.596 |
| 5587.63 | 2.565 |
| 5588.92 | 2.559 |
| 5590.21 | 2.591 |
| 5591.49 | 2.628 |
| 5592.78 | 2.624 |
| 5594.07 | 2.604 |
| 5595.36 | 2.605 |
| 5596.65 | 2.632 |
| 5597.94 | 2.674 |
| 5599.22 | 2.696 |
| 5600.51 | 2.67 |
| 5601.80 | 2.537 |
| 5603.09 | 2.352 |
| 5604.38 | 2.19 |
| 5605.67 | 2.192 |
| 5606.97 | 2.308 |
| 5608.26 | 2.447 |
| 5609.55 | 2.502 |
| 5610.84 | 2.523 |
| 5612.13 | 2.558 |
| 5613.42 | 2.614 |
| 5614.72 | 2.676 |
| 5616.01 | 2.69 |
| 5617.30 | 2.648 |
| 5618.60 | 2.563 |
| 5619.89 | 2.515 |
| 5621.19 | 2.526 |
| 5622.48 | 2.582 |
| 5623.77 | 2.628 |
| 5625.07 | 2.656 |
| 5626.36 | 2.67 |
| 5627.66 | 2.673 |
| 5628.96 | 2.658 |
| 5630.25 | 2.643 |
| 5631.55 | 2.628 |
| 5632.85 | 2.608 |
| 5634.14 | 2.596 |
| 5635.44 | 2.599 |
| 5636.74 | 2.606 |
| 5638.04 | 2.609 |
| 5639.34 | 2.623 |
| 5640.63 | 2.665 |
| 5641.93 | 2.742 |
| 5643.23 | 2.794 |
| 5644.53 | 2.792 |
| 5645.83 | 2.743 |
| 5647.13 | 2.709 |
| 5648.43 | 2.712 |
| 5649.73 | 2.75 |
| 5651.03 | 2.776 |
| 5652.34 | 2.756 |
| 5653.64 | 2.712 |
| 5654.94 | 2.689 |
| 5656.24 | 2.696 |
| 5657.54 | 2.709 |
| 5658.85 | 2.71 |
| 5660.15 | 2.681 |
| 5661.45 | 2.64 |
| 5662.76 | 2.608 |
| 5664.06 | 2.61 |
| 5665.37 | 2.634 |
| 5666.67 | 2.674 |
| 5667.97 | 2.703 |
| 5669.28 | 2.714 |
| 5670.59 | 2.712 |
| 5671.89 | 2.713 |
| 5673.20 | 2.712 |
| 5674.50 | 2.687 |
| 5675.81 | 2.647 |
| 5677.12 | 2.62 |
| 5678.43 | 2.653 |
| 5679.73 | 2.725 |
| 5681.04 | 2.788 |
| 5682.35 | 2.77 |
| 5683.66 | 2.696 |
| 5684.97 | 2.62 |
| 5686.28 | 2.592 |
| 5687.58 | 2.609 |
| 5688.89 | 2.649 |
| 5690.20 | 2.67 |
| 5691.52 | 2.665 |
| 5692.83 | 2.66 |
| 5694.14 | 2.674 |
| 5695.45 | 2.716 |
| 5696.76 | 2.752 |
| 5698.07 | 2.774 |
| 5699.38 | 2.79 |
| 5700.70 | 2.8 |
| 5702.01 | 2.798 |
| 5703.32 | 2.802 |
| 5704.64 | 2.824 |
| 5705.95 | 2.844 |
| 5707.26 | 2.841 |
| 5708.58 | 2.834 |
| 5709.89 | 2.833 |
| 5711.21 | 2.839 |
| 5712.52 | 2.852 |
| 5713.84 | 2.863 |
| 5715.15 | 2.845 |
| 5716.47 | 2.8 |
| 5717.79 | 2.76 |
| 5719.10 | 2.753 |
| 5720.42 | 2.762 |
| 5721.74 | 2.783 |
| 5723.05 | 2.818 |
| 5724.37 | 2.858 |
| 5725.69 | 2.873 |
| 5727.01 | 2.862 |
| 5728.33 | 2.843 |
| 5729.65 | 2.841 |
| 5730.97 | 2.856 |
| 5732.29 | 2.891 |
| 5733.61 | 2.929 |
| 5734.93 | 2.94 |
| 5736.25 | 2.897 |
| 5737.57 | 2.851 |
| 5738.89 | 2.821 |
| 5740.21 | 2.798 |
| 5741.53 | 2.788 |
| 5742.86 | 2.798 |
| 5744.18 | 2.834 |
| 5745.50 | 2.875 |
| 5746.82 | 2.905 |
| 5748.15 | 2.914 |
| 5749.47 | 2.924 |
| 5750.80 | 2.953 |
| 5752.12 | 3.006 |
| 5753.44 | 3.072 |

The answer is 1.1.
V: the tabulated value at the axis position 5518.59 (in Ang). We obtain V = 2.508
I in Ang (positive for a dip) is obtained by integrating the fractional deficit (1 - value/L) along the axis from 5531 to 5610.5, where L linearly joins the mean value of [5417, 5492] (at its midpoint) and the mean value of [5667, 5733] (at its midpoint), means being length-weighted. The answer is 1.8 Ang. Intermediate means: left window 2.58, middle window 2.6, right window 2.76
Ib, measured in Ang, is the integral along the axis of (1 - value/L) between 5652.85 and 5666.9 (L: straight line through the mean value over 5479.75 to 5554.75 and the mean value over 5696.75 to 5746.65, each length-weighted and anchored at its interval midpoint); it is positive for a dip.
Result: 0.4 Ang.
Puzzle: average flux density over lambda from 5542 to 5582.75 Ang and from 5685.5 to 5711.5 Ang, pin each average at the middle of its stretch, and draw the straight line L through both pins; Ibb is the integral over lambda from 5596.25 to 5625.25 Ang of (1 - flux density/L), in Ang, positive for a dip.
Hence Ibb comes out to 1.7 Ang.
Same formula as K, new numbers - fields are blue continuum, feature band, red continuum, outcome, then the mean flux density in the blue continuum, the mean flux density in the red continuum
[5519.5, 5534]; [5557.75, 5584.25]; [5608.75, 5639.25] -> -1.3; 2.58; 2.61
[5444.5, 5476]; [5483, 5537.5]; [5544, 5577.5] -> 0.9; 2.59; 2.63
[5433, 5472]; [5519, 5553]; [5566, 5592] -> 1.7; 2.62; 2.73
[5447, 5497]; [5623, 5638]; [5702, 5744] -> 0.6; 2.6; 2.83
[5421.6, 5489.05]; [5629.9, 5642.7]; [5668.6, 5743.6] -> 0.4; 2.59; 2.77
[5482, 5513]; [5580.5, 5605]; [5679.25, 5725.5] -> 0.6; 2.57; 2.76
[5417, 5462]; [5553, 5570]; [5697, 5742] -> 0.5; 2.57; 2.83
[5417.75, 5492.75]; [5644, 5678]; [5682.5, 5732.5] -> 0.5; 2.58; 2.78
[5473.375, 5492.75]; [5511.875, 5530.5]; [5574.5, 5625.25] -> 0.2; 2.61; 2.62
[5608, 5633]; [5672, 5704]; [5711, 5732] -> 0.6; 2.6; 2.83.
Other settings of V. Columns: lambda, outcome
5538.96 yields 2.572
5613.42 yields 2.614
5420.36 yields 2.378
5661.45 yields 2.64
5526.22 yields 2.6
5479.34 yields 2.583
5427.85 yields 2.46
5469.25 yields 2.628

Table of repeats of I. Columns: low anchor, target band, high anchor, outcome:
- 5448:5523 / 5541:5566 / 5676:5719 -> 0.5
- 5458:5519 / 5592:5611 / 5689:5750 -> 1.3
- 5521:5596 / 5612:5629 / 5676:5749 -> 0.5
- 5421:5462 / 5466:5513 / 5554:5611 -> 0.3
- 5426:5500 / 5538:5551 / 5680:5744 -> 0.5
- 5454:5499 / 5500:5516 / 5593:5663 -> 0.4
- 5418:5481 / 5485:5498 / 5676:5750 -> 0.0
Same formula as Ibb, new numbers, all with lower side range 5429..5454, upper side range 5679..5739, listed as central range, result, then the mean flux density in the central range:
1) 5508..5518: 0.3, 2.59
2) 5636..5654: 0.2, 2.71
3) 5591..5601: 0.3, 2.64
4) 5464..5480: 0.4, 2.57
